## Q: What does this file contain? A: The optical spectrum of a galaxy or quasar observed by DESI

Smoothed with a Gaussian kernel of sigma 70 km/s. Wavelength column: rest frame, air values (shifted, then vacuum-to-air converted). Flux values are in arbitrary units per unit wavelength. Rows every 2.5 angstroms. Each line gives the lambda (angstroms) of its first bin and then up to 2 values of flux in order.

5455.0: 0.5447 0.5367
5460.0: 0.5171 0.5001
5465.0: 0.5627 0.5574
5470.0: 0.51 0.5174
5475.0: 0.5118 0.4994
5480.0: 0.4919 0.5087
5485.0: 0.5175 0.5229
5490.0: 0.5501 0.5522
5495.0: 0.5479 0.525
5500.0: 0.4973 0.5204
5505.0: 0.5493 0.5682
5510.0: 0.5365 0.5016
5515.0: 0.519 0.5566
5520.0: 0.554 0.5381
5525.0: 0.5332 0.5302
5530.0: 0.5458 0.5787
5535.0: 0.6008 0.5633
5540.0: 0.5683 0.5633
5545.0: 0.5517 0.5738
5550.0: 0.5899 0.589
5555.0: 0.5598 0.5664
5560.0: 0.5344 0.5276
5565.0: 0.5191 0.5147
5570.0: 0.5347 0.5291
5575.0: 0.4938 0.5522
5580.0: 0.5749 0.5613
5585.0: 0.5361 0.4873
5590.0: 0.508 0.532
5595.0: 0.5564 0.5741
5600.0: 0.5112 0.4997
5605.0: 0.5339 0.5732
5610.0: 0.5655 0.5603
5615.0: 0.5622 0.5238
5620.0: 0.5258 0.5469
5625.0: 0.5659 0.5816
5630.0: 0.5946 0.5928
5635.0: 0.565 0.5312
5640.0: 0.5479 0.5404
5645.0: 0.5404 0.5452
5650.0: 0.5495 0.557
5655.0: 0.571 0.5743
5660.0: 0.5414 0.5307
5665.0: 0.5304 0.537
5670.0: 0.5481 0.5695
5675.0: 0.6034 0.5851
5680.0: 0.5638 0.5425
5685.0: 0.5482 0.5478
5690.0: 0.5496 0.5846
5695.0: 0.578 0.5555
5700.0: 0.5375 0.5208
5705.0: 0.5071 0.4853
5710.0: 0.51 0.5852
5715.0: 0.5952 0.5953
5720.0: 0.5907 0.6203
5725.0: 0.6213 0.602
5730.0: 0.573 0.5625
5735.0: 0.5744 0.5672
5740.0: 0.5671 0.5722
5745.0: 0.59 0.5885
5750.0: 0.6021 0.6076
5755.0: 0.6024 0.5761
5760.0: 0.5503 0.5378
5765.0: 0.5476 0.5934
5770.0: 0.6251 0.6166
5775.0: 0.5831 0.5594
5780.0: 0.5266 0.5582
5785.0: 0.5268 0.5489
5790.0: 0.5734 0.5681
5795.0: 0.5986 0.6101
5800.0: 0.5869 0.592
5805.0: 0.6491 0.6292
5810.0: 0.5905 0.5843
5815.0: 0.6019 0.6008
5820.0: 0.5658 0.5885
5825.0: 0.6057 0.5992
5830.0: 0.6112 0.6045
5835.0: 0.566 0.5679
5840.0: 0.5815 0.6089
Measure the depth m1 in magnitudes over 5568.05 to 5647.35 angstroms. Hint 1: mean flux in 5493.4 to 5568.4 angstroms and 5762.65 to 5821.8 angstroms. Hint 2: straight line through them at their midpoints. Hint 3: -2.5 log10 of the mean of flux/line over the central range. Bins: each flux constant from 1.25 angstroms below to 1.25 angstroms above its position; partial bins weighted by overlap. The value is 0.026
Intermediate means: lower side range 0.548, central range 0.545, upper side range 0.583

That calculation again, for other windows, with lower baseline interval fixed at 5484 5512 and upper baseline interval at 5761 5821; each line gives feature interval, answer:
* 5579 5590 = 0.03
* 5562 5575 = 0.05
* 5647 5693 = 0.01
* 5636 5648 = 0.03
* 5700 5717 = 0.06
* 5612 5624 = 0.02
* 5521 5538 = -0.03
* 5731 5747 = 0.00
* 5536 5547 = -0.04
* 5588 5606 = 0.04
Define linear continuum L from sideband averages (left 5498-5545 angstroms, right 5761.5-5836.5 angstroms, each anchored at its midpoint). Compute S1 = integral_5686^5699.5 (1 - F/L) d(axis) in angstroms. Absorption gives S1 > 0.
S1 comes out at 0.2 angstroms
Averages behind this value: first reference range 0.546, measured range 0.561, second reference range 0.585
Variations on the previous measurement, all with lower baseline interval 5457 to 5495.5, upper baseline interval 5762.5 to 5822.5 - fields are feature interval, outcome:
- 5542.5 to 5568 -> -0.71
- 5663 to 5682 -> 0.02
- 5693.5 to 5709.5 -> 1.01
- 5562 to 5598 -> 0.74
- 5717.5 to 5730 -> -0.73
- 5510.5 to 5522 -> -0.03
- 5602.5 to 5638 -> -0.38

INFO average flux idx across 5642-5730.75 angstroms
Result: 0.559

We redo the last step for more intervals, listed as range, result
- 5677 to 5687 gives 0.557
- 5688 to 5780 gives 0.572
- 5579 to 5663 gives 0.549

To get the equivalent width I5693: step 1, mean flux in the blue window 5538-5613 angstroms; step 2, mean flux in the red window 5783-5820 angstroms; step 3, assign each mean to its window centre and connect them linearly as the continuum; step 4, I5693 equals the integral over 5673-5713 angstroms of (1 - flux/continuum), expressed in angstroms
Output 1.23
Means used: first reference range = 0.545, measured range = 0.55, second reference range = 0.589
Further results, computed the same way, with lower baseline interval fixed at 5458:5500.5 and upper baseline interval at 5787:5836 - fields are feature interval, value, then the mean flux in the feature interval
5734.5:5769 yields 0.27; 0.577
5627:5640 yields -0.32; 0.57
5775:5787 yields 0.83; 0.547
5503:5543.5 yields -1.27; 0.55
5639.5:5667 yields 0.64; 0.548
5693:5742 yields 0.72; 0.566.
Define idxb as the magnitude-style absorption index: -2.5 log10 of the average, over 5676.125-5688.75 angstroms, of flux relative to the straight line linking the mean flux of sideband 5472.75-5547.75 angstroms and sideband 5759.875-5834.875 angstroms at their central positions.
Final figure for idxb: 0.02 mag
